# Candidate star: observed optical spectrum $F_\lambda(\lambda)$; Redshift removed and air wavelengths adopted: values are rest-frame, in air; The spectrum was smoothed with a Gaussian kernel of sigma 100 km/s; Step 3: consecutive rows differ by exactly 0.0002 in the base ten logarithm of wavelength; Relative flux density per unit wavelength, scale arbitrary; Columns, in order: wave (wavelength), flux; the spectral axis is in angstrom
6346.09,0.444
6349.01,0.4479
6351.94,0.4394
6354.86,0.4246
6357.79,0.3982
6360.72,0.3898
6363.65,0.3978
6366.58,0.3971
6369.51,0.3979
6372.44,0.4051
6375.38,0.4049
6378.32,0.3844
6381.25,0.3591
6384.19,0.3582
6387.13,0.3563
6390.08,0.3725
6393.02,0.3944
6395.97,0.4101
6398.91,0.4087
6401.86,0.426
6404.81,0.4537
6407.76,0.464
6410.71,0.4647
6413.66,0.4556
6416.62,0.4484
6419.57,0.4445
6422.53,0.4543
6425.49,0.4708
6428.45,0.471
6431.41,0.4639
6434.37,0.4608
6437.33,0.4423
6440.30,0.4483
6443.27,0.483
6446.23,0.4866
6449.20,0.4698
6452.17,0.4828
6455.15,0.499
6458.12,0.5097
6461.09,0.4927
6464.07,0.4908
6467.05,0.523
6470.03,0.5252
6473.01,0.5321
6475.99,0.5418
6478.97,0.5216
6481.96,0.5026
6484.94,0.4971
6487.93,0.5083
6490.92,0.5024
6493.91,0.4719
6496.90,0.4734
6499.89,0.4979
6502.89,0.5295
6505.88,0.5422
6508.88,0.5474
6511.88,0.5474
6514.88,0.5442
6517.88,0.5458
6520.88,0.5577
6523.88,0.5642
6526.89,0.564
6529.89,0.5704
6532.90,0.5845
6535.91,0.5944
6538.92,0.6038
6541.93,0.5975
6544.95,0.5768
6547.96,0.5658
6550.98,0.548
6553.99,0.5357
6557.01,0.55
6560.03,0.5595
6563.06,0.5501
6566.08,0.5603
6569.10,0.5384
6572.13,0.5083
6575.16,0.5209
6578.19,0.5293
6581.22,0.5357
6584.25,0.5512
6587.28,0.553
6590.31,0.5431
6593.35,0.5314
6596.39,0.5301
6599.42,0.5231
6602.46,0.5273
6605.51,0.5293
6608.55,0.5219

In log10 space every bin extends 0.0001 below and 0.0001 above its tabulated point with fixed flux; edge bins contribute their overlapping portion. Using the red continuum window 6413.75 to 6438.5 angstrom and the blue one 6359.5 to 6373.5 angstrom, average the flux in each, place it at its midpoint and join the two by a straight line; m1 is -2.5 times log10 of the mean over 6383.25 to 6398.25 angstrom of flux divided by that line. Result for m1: 0.11 mag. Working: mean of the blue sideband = 0.398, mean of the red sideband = 0.457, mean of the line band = 0.381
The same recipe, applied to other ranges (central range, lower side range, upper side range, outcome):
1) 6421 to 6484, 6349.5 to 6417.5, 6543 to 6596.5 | -0.07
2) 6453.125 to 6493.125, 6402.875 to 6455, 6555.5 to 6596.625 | -0.05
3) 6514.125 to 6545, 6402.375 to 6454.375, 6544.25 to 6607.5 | -0.11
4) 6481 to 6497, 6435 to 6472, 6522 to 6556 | 0.06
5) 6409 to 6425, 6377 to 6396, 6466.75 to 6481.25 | -0.07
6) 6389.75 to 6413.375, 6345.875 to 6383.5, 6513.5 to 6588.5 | 0.02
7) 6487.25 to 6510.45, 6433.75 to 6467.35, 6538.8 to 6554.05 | 0.04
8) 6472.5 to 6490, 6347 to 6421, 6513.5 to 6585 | -0.04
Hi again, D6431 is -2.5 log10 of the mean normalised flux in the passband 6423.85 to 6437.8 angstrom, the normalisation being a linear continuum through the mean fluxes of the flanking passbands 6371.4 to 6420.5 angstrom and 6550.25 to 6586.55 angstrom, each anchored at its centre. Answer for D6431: -0.061 mag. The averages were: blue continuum 0.412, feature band 0.463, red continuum 0.541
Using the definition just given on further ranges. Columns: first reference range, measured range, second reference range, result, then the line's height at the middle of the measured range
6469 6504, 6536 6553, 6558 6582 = -0.098 mag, 0.529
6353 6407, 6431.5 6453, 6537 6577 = -0.033 mag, 0.453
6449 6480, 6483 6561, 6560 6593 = -0.041 mag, 0.525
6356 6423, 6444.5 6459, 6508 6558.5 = -0.026 mag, 0.477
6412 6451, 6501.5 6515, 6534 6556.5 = -0.009 mag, 0.537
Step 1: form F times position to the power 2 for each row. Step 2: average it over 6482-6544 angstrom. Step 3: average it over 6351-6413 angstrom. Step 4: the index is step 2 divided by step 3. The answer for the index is 1.39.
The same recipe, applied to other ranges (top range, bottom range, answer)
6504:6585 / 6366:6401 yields 1.50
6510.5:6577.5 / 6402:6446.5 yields 1.26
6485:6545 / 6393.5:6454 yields 1.23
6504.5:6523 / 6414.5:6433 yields 1.23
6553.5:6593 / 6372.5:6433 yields 1.35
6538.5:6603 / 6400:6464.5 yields 1.22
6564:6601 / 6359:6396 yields 1.48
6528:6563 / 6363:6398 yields 1.55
